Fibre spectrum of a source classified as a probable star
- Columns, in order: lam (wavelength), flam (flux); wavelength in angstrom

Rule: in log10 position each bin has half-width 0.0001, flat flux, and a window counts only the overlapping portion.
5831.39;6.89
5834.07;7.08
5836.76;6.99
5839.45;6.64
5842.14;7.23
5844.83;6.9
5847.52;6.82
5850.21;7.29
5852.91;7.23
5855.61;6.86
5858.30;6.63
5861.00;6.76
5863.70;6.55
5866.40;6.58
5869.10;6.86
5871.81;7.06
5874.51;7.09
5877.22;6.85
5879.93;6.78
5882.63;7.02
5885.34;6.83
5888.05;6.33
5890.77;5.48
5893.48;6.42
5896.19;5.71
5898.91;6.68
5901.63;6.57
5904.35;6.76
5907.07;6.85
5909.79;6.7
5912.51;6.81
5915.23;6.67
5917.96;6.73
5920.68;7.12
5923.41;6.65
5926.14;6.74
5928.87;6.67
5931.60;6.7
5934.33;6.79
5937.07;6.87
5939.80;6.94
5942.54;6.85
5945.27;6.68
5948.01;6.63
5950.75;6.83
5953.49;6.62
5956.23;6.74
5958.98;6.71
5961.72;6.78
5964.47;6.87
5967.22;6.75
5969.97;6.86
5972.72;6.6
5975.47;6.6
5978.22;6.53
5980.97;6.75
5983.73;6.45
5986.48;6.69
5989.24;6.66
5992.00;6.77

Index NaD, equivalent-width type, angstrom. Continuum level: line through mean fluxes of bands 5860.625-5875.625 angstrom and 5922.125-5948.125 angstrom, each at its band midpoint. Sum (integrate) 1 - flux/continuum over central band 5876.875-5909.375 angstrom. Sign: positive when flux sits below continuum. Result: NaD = 1.3 angstrom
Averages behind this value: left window 6.82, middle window 6.52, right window 6.76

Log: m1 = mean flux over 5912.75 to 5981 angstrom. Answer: 6.75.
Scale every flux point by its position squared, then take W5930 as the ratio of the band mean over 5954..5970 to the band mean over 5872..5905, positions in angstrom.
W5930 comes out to 1.06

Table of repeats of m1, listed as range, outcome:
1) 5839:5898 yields 6.72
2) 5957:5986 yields 6.69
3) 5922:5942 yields 6.77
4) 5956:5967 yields 6.77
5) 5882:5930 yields 6.59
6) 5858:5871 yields 6.69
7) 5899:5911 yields 6.71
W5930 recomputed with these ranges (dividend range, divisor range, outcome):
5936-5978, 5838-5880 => 1.01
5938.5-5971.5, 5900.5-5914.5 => 1.02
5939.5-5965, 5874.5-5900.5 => 1.06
